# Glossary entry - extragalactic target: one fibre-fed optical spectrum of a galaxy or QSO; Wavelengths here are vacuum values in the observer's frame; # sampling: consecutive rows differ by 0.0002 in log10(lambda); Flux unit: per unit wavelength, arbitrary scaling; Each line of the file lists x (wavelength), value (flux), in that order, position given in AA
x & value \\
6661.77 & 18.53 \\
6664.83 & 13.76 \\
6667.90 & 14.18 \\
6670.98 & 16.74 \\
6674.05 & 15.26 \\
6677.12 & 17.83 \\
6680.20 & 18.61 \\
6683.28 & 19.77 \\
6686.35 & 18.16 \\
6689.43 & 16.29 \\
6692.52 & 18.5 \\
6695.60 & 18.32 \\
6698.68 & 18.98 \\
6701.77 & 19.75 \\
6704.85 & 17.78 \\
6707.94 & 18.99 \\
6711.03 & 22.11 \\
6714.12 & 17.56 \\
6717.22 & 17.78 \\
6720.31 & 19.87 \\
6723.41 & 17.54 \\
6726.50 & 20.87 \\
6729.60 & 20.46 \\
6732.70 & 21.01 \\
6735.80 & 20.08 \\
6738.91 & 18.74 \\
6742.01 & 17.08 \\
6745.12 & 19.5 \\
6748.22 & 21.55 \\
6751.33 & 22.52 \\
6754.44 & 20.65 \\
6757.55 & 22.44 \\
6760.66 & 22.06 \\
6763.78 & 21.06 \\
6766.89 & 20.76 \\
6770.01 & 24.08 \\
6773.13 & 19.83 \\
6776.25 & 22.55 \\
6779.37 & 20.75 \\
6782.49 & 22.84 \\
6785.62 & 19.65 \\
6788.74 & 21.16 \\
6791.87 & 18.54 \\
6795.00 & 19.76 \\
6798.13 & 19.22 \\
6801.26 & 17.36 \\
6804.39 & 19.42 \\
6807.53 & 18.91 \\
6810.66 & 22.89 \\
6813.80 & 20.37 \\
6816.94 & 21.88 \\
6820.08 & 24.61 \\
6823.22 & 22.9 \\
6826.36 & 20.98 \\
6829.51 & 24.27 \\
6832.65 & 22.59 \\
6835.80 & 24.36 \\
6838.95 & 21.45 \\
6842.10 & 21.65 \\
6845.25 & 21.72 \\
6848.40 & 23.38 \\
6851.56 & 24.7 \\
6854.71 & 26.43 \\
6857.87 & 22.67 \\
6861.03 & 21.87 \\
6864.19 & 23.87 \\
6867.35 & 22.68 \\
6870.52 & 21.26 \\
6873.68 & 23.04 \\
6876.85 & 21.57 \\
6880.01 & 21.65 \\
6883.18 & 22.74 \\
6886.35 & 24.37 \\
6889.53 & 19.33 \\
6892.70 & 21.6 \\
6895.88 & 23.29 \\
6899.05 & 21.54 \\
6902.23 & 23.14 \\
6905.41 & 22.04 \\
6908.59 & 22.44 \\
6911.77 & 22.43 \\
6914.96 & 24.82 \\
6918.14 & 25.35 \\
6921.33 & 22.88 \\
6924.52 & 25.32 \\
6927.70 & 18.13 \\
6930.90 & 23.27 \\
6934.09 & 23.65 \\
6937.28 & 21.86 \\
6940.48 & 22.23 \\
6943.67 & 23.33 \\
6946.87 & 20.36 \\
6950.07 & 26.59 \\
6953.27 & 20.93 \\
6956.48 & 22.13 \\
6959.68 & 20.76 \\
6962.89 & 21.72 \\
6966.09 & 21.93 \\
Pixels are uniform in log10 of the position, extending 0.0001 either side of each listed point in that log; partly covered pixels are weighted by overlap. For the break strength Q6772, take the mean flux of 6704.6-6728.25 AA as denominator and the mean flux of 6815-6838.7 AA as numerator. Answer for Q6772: 1.20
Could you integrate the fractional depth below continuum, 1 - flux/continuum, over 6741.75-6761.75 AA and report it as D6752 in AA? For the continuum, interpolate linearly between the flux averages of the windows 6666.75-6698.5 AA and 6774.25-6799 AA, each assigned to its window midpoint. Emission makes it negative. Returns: -1.53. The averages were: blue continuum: 17.5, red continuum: 20.6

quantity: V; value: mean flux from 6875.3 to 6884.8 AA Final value 22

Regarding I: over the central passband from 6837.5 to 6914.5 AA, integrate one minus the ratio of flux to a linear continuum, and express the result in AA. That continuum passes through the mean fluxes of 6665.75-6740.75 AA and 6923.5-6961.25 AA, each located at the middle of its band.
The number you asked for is -4.72 AA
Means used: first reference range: 18.5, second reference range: 22.3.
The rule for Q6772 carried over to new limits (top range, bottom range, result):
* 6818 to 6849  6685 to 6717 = 1.22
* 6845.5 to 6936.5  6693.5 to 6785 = 1.13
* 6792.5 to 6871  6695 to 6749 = 1.14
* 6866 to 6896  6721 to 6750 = 1.12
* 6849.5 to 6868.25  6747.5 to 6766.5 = 1.10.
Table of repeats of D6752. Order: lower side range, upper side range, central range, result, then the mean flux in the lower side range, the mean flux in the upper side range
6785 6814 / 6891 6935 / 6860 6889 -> -0.92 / 19.7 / 22.8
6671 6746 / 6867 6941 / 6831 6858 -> -2.36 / 18.7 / 22.5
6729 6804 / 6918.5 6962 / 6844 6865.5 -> -2.00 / 20.6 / 22.5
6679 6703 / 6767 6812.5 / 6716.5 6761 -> -1.47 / 18.5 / 20.5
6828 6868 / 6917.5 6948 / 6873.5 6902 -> 0.99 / 23.2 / 22.6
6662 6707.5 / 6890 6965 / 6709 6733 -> -1.73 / 17.5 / 22.5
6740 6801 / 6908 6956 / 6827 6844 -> -0.88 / 20.8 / 22.9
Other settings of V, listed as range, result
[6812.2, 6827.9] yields 22.2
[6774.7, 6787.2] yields 21.5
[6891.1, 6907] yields 22.3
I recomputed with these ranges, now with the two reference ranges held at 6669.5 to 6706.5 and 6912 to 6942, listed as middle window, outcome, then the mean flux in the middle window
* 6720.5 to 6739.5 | -1.0 AA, 19.8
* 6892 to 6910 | 0.1 AA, 22.4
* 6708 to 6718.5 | -0.4 AA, 19.2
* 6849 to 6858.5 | -1.4 AA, 24.7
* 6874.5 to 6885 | 0.0 AA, 22.1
